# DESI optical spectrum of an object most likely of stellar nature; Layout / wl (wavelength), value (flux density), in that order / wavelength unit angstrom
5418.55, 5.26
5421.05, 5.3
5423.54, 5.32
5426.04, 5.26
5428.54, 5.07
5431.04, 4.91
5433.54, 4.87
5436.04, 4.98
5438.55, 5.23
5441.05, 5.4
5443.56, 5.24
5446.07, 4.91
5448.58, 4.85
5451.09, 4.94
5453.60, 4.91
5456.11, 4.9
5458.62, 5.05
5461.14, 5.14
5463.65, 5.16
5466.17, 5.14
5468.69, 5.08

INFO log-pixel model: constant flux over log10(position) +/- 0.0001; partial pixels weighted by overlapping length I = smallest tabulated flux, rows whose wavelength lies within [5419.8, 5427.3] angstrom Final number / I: 5.26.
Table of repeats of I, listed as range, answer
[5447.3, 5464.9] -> 4.85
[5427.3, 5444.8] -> 4.87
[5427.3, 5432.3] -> 4.91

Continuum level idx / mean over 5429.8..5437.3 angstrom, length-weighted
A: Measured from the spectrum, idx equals 4.92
